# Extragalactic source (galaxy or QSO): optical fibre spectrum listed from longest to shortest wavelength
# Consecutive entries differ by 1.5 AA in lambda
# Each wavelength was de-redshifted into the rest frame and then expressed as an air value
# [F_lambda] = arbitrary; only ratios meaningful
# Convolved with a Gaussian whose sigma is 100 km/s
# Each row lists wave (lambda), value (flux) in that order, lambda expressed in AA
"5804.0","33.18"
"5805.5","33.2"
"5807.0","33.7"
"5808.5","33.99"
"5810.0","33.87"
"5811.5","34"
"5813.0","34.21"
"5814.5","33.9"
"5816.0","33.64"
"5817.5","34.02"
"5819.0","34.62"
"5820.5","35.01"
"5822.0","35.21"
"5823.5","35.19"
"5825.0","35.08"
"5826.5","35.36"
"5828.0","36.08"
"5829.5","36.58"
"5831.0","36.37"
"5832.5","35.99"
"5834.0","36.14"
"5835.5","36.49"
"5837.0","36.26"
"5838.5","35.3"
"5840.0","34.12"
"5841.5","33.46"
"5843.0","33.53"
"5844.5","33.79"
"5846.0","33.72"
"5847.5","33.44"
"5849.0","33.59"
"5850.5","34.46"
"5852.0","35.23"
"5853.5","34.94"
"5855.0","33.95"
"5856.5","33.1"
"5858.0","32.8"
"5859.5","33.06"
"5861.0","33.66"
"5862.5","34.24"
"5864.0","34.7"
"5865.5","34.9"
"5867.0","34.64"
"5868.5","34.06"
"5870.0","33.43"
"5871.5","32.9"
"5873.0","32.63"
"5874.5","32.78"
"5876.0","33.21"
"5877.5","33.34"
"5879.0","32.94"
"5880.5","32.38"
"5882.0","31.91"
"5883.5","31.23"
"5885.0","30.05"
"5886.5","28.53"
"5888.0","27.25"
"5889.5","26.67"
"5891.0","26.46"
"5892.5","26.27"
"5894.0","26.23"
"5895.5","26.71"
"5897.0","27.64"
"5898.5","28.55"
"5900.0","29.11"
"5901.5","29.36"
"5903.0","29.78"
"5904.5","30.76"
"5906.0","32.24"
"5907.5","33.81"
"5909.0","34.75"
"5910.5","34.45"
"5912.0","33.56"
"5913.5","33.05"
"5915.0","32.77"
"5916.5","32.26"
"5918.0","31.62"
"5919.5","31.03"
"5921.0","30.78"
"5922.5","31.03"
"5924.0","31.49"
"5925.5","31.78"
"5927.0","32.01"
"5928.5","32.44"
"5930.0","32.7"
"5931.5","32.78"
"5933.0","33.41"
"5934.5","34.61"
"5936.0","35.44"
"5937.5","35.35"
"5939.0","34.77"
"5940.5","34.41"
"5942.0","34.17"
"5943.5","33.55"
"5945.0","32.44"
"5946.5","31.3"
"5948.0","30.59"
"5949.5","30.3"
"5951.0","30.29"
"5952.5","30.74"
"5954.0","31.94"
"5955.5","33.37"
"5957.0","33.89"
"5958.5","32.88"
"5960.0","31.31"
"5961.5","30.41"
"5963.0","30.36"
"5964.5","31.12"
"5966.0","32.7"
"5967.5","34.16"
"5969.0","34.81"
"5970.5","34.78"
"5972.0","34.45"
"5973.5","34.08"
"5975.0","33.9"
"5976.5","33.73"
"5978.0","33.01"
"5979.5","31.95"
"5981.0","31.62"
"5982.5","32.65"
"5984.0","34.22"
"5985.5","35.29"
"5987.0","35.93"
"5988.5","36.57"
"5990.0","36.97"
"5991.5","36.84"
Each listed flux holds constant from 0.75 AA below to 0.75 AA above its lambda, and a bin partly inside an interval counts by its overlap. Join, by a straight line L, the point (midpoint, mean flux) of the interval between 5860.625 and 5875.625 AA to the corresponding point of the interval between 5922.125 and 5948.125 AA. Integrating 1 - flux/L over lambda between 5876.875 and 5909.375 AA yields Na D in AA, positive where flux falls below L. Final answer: 3.67 AA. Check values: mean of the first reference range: 33.8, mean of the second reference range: 33.1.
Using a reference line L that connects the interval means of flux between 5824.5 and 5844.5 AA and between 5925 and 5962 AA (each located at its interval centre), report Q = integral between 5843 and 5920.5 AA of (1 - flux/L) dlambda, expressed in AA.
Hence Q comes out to 5.2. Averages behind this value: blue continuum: 35.4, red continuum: 32.7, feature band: 31.9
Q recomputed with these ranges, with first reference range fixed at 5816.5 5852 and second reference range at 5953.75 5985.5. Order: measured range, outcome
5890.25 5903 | 2.4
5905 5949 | 0.9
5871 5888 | 1.3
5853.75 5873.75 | 0.5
